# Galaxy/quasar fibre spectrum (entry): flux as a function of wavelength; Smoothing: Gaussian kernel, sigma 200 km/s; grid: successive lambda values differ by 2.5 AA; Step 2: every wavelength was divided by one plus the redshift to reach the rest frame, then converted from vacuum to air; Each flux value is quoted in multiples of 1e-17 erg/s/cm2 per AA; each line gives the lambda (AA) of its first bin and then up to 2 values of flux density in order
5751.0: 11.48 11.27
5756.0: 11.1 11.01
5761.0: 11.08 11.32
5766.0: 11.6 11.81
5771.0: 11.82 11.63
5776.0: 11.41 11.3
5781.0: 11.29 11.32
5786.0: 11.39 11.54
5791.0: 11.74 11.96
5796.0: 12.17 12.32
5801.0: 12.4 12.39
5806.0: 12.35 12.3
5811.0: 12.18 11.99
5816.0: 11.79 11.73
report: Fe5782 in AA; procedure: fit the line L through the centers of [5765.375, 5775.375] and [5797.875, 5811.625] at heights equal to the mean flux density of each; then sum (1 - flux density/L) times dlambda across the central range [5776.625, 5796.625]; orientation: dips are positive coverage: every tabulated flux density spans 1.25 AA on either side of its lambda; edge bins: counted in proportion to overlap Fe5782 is 0.7 AA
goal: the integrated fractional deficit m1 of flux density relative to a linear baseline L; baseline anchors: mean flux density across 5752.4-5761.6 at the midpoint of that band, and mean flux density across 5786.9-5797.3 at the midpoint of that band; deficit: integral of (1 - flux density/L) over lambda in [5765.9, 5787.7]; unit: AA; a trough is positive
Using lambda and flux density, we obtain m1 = 0.03 AA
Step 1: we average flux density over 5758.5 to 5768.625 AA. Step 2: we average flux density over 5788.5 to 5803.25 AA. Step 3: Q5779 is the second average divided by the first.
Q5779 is 1.1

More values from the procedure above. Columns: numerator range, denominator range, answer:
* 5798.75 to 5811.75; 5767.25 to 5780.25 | 1.06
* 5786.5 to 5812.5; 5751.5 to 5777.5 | 1.06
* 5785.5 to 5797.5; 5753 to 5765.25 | 1.06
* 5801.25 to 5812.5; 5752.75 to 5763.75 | 1.11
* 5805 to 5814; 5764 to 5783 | 1.06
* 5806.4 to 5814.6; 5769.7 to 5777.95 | 1.05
